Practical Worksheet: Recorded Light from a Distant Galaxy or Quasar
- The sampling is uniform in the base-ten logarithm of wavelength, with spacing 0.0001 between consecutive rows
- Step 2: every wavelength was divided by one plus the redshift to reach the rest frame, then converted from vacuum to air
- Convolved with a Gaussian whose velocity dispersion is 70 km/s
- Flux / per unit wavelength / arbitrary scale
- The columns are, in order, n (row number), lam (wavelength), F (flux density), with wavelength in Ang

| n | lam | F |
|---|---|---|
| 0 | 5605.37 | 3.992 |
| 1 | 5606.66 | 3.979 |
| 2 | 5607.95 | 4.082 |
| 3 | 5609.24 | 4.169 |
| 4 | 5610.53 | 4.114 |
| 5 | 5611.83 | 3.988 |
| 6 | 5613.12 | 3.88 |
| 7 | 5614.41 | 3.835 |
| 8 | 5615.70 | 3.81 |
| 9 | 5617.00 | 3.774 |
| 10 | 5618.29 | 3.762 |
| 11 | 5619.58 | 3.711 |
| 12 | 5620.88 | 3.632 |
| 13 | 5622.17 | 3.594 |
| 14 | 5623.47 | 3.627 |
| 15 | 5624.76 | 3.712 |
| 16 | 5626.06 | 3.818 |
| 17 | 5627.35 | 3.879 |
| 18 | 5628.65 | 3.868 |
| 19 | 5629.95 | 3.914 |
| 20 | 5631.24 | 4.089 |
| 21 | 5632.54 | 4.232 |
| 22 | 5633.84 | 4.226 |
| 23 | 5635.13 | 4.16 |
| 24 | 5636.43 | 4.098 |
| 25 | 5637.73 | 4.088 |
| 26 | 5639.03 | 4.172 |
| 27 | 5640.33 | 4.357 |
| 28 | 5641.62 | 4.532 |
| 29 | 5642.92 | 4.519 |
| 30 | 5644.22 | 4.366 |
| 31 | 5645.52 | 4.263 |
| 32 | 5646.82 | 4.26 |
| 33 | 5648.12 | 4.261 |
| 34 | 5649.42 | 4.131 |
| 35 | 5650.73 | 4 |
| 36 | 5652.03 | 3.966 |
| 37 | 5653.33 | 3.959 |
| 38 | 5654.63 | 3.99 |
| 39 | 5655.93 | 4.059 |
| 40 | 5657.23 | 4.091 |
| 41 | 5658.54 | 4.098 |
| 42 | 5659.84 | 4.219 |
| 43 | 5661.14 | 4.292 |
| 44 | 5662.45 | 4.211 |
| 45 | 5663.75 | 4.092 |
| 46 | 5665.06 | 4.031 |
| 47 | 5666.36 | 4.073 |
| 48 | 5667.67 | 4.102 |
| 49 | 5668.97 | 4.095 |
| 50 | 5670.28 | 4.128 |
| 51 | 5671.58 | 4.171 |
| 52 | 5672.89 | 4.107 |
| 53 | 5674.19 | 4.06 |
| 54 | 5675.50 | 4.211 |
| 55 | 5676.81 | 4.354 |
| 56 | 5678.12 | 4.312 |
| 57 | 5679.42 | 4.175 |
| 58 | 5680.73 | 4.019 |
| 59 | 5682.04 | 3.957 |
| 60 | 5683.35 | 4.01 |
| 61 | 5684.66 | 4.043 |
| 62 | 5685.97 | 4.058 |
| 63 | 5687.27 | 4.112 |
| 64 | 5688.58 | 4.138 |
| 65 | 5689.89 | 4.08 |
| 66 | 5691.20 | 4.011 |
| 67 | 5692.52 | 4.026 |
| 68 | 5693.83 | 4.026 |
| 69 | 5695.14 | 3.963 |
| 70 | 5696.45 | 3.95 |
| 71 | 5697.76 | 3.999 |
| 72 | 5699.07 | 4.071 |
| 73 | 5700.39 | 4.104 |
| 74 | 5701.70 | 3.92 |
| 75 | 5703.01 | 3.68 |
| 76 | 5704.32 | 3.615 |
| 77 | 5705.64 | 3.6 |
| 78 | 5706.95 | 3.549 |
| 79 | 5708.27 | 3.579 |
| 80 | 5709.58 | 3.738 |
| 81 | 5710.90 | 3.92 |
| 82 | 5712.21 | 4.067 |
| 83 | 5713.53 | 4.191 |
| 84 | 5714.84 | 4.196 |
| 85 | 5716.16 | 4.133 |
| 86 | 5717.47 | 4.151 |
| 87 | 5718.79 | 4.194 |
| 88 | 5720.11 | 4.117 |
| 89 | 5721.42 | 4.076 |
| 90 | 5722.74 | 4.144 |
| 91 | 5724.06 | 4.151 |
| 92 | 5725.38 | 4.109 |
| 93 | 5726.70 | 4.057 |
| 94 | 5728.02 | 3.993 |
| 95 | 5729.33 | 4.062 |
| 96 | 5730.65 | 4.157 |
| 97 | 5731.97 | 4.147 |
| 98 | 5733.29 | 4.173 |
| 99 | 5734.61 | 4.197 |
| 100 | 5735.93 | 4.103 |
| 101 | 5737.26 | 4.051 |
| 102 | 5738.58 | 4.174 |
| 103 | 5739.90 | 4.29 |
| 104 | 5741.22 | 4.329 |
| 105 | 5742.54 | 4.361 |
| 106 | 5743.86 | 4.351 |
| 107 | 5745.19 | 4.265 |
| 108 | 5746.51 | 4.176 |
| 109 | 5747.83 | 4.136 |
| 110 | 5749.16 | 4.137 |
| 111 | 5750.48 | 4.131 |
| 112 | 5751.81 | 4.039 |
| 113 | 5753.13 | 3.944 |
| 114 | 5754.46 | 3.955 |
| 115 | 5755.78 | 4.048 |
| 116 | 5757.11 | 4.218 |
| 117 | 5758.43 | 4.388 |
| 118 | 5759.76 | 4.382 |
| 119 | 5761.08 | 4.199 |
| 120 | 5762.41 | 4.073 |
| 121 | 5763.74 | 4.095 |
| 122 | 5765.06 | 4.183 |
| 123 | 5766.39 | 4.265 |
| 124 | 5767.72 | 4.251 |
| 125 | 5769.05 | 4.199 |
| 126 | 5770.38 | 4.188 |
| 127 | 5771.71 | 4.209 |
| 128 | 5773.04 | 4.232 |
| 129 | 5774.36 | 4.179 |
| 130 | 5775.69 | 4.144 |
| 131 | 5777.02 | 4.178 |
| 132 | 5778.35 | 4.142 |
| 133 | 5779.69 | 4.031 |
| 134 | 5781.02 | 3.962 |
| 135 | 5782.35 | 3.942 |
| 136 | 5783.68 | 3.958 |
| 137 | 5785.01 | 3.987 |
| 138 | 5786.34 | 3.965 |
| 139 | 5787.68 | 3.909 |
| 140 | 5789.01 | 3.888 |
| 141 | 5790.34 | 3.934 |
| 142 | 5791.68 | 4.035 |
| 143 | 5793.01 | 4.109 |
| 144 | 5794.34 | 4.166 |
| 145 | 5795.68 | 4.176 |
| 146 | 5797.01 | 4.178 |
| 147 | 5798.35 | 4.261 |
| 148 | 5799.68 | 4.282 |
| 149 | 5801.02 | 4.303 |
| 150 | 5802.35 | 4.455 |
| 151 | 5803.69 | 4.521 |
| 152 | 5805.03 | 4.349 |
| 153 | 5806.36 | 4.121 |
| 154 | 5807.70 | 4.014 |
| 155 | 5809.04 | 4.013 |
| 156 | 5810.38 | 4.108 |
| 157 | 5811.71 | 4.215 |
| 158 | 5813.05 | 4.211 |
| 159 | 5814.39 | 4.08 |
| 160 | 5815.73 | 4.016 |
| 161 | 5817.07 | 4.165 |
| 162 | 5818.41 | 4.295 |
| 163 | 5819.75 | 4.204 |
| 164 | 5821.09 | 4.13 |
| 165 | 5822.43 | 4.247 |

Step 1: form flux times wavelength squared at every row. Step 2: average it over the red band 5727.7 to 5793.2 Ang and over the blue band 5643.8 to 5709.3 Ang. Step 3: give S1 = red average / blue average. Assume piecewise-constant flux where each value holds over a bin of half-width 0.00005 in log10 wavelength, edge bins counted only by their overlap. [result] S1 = 1.05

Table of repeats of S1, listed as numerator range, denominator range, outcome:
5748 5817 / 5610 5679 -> 1.07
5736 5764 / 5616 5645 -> 1.09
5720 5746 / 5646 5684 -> 1.04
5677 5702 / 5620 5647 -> 1.02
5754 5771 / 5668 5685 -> 1.05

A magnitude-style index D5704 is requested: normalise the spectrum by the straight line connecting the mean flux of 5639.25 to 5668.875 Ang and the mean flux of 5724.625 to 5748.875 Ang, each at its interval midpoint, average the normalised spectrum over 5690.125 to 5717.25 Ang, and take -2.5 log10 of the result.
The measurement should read 0.07 mag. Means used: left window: 4.17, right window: 4.17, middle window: 3.92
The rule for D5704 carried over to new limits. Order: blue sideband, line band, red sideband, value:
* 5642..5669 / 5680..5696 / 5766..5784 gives 0.03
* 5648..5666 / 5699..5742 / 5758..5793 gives 0.02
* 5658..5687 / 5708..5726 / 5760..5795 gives 0.01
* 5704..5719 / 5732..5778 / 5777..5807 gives -0.04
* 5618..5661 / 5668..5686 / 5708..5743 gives -0.01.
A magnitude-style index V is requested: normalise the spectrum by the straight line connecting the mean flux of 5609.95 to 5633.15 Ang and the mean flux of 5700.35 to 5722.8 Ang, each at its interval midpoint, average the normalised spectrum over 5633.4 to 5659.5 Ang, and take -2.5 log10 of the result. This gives -0.08 mag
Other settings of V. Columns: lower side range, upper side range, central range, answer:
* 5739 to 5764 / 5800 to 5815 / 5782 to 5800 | 0.04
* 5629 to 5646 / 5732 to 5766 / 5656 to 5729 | 0.04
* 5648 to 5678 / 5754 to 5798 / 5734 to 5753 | -0.02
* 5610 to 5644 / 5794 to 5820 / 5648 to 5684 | -0.02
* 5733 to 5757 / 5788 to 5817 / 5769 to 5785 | 0.01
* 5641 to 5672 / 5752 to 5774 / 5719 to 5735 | 0.01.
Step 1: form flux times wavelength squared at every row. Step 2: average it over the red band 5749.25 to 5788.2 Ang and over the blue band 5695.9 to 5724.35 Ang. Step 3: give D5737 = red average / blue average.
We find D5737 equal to 1.1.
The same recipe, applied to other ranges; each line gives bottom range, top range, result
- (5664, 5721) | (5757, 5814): 1.07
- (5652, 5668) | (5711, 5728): 1.03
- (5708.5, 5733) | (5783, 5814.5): 1.04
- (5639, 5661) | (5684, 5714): 0.95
